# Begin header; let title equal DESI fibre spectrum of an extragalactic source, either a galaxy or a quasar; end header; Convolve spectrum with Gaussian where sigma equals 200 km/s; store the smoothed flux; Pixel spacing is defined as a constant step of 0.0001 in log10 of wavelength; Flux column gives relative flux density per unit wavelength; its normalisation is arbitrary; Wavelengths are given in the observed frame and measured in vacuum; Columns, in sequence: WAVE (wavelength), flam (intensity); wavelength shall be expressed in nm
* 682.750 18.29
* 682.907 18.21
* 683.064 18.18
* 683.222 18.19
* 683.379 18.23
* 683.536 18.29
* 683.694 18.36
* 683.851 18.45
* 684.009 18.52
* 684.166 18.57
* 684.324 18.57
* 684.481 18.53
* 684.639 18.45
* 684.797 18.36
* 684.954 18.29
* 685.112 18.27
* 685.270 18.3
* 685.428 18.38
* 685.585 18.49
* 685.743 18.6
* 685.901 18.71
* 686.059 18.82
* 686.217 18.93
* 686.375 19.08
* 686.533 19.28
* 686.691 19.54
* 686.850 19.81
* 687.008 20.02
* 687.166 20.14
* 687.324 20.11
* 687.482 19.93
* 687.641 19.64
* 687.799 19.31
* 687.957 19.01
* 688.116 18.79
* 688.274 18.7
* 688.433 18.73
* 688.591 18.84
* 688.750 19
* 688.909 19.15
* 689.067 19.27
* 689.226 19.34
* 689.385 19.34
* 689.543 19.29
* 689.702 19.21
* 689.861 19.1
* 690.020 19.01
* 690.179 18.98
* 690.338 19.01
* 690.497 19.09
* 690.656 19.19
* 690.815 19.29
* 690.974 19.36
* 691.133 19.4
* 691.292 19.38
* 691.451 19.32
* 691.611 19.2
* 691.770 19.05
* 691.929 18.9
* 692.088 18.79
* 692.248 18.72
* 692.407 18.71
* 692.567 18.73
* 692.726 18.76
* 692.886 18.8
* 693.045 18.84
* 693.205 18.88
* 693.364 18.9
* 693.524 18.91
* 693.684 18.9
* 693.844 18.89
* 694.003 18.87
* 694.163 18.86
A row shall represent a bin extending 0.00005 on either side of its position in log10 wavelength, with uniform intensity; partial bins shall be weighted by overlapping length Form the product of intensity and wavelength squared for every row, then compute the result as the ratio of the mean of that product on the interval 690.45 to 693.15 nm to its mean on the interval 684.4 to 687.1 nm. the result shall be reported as 1.0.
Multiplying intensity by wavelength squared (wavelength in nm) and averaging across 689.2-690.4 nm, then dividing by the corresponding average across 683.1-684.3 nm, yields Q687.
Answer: 1.1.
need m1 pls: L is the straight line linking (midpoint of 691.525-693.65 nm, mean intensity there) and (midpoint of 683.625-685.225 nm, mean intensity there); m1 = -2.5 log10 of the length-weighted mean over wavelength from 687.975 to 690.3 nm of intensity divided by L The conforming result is -0.02 mag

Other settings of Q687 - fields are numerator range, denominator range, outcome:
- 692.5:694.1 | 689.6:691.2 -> 0.99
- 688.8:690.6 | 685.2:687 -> 1.02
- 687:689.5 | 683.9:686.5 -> 1.05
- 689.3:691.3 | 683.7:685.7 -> 1.06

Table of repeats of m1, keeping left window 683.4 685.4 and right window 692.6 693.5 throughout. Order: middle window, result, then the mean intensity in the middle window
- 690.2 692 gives -0.03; 19.2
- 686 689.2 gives -0.04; 19.3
